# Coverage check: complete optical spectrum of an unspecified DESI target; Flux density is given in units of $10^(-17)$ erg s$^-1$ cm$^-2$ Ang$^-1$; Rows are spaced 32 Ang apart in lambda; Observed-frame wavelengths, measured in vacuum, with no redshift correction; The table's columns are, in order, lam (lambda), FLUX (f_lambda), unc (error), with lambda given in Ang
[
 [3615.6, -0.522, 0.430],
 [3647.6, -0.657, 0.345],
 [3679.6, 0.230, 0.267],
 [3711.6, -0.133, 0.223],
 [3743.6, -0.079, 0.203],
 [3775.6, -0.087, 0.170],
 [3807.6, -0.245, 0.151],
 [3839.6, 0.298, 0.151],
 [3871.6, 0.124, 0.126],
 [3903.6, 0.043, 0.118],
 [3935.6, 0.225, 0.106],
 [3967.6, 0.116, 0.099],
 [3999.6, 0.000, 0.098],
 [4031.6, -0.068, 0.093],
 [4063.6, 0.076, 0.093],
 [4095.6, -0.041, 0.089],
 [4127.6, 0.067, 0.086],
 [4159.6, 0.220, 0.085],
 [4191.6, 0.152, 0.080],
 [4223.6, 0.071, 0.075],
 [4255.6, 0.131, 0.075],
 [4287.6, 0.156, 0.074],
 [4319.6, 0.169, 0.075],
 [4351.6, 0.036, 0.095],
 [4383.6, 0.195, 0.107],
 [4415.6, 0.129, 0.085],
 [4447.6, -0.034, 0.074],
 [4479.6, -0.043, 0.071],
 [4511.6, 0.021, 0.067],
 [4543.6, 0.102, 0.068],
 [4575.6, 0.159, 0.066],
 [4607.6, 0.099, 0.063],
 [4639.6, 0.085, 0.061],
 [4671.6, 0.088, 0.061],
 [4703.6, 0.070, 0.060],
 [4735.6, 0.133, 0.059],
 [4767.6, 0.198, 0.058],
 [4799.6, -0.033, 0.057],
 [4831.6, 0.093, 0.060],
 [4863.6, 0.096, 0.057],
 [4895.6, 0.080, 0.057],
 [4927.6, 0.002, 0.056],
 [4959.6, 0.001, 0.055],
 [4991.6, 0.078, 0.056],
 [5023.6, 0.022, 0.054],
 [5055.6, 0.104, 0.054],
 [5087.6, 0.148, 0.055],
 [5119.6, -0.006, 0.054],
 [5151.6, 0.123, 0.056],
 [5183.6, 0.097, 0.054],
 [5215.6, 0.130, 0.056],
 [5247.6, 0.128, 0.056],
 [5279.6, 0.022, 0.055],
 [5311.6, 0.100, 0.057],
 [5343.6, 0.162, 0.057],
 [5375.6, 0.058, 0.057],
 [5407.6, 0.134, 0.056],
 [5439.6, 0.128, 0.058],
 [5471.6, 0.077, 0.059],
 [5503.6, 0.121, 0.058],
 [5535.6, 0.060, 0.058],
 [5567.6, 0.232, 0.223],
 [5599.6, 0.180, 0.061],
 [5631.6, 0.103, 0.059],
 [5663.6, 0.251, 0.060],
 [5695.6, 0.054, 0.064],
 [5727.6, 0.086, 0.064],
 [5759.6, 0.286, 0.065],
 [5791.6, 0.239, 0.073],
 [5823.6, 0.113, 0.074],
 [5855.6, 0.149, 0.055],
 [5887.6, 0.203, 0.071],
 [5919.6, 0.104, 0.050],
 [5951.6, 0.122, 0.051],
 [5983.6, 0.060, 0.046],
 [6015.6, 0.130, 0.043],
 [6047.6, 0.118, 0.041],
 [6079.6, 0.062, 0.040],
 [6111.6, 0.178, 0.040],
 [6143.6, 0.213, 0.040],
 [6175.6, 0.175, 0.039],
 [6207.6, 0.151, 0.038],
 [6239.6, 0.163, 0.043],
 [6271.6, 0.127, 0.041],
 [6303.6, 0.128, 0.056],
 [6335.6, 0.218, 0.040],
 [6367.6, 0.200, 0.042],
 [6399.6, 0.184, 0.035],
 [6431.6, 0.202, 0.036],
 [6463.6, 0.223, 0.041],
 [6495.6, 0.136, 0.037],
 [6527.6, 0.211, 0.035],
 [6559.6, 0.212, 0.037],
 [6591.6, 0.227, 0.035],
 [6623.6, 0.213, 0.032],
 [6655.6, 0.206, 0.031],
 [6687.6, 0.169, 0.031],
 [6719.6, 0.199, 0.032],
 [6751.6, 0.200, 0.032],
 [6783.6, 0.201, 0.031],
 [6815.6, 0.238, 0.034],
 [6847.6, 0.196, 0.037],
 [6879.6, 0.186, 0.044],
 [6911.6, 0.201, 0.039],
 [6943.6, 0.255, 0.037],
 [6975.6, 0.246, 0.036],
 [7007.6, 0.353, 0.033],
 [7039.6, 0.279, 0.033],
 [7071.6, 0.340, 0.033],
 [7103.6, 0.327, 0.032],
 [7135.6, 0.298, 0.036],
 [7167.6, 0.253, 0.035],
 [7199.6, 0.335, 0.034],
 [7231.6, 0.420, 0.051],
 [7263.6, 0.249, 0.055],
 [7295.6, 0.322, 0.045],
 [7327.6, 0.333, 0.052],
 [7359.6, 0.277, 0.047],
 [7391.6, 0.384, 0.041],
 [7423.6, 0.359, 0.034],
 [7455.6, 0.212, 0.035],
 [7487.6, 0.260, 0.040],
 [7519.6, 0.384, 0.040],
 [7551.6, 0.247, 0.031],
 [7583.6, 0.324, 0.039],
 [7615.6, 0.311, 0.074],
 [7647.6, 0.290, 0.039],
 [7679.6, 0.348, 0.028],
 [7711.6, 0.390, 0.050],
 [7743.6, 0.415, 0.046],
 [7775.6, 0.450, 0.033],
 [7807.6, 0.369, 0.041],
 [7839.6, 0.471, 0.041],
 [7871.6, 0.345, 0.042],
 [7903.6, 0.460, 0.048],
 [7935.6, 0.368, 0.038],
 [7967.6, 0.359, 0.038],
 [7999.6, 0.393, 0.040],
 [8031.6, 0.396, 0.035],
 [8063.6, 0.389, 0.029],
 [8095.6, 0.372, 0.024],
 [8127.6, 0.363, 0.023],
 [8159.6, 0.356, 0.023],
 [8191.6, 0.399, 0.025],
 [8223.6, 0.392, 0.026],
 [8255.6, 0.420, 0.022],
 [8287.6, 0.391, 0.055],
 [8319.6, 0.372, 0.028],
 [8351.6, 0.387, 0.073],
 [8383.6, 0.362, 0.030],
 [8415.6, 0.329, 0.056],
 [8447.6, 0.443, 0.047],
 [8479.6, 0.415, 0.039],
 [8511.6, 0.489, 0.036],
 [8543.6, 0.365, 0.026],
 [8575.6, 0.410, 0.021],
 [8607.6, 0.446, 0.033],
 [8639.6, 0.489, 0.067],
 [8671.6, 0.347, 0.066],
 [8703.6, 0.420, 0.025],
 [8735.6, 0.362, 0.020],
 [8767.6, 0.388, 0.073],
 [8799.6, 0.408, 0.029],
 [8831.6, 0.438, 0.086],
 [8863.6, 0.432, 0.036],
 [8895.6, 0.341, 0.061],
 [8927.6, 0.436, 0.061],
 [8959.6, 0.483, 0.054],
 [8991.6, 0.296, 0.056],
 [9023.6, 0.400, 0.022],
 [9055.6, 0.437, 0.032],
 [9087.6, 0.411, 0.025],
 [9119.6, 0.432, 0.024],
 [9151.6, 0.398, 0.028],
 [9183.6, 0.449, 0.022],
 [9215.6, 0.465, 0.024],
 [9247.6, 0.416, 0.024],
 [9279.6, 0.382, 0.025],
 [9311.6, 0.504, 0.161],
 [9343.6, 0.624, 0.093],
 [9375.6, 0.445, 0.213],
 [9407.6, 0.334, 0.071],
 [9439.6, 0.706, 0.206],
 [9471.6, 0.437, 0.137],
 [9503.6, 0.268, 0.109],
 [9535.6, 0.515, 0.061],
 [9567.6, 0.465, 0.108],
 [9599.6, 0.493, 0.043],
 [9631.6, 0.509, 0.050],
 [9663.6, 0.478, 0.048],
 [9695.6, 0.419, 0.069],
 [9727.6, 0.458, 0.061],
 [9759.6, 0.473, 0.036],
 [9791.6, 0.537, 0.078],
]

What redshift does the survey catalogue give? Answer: 0.74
